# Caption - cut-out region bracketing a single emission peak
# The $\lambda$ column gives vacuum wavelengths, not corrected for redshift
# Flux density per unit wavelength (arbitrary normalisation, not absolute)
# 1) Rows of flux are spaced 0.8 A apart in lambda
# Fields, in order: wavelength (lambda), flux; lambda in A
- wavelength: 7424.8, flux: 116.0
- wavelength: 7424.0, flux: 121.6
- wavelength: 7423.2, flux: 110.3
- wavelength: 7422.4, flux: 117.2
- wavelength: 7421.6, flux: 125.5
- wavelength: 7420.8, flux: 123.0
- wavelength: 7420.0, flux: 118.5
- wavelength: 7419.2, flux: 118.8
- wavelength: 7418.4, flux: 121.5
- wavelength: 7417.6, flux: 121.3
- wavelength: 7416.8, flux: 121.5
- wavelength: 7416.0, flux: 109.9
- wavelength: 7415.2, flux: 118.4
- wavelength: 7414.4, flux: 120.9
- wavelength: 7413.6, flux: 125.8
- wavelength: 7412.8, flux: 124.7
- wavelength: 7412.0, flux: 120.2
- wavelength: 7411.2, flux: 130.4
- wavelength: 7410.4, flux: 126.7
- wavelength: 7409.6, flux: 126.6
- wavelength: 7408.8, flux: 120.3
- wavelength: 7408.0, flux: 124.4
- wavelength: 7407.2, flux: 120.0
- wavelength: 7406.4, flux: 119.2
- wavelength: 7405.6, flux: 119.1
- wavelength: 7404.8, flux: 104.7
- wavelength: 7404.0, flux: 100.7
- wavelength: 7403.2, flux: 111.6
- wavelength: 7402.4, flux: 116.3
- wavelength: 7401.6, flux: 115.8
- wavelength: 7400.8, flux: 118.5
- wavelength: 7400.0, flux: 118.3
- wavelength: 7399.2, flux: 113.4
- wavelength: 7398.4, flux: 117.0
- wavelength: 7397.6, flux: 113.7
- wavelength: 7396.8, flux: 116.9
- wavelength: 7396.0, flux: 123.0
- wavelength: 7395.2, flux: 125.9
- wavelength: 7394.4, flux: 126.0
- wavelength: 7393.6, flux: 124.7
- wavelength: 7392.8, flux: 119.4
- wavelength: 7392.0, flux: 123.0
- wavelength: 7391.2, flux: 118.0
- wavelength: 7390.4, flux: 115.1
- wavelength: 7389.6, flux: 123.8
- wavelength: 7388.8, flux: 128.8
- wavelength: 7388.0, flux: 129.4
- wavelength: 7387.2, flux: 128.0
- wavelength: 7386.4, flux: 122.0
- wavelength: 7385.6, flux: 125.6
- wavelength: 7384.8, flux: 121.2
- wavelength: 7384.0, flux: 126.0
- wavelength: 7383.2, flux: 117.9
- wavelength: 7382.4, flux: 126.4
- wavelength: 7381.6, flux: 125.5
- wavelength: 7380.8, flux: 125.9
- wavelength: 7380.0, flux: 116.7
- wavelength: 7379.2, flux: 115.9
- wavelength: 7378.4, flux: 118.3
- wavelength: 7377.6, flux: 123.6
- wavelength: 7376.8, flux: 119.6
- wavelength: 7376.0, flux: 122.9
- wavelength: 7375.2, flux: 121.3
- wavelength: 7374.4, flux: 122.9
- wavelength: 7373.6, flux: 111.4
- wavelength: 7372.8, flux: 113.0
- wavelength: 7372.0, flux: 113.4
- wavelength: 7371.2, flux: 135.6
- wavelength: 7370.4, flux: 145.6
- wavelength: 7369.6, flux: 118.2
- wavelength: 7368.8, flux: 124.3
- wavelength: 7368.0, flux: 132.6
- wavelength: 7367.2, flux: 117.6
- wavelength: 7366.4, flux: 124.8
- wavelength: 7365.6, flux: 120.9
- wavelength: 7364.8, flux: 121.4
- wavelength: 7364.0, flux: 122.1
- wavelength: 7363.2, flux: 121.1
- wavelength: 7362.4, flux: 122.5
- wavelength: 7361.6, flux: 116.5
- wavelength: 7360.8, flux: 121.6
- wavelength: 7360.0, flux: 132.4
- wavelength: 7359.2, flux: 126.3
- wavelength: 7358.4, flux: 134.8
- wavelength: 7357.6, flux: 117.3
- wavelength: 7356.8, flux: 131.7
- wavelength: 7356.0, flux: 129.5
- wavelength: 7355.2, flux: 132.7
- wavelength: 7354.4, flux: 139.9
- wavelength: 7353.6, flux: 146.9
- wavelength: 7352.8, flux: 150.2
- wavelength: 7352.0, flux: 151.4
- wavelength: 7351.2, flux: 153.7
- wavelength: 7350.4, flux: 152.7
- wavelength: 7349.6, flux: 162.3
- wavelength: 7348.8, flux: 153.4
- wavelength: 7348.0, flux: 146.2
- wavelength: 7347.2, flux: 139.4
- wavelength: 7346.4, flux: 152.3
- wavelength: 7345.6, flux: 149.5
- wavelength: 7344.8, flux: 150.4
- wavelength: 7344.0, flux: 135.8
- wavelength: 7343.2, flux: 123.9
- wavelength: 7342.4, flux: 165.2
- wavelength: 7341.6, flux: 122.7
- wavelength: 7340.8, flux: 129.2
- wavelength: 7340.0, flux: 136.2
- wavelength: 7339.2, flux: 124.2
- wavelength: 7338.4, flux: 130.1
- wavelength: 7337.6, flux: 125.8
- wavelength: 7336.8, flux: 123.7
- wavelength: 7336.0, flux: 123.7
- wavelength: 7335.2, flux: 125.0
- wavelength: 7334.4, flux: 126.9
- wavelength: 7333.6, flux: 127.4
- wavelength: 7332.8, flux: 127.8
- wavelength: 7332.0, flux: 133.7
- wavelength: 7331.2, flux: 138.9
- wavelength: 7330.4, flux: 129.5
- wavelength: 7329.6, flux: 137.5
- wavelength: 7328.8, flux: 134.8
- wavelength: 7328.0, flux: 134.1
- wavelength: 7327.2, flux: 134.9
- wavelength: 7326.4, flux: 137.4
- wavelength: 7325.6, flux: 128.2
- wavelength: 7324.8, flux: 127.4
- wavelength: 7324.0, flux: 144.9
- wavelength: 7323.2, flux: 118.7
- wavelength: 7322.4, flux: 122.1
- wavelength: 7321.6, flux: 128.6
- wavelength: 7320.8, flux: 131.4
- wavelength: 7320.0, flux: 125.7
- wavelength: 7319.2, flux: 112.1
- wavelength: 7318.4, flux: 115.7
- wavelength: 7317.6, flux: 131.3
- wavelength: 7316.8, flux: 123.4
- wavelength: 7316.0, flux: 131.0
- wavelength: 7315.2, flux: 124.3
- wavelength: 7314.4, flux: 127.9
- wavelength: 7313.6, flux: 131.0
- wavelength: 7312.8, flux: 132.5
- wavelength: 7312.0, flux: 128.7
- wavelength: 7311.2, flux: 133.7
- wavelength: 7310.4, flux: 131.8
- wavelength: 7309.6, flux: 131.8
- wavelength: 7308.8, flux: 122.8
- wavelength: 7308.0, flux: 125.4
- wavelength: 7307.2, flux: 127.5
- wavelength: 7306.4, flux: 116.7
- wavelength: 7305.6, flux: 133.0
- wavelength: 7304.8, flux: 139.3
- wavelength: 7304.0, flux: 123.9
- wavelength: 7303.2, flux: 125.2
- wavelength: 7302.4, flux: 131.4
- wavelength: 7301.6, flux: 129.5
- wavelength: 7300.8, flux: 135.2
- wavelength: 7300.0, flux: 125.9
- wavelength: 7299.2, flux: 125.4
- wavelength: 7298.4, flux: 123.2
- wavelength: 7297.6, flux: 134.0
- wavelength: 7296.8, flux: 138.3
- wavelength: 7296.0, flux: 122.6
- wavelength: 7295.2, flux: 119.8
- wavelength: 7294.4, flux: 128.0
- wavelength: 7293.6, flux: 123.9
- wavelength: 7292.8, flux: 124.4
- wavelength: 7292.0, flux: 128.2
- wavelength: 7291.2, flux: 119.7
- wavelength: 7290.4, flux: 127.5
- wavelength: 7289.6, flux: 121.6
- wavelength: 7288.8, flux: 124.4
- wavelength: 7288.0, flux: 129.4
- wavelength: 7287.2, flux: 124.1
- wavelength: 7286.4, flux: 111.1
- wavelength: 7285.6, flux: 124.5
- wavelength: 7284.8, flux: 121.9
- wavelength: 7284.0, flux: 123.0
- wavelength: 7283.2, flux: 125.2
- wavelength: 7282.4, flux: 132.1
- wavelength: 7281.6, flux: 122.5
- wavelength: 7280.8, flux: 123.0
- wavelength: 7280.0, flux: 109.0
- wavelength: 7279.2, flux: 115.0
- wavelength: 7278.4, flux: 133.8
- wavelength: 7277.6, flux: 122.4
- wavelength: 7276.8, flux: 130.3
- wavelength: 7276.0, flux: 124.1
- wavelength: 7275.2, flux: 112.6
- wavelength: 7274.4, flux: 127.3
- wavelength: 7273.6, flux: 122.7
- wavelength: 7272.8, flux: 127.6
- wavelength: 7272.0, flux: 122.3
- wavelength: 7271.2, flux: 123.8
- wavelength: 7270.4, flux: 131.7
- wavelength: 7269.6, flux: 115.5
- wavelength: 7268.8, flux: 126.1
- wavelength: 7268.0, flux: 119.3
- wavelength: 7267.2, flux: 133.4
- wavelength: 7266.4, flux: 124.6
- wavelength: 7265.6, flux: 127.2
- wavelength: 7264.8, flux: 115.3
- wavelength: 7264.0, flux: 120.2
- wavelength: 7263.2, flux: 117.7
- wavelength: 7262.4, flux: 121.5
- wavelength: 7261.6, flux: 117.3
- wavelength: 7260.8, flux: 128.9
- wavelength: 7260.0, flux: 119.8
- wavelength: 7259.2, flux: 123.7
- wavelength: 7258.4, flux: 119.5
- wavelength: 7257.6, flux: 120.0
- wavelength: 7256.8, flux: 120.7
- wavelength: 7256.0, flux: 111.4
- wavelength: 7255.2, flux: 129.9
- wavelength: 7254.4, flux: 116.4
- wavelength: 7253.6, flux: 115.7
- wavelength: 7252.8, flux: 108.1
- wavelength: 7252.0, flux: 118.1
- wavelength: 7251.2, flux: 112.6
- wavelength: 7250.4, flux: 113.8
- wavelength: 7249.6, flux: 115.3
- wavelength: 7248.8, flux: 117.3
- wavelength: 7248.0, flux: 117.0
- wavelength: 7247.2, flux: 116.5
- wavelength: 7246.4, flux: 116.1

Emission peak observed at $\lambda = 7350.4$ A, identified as [N II]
